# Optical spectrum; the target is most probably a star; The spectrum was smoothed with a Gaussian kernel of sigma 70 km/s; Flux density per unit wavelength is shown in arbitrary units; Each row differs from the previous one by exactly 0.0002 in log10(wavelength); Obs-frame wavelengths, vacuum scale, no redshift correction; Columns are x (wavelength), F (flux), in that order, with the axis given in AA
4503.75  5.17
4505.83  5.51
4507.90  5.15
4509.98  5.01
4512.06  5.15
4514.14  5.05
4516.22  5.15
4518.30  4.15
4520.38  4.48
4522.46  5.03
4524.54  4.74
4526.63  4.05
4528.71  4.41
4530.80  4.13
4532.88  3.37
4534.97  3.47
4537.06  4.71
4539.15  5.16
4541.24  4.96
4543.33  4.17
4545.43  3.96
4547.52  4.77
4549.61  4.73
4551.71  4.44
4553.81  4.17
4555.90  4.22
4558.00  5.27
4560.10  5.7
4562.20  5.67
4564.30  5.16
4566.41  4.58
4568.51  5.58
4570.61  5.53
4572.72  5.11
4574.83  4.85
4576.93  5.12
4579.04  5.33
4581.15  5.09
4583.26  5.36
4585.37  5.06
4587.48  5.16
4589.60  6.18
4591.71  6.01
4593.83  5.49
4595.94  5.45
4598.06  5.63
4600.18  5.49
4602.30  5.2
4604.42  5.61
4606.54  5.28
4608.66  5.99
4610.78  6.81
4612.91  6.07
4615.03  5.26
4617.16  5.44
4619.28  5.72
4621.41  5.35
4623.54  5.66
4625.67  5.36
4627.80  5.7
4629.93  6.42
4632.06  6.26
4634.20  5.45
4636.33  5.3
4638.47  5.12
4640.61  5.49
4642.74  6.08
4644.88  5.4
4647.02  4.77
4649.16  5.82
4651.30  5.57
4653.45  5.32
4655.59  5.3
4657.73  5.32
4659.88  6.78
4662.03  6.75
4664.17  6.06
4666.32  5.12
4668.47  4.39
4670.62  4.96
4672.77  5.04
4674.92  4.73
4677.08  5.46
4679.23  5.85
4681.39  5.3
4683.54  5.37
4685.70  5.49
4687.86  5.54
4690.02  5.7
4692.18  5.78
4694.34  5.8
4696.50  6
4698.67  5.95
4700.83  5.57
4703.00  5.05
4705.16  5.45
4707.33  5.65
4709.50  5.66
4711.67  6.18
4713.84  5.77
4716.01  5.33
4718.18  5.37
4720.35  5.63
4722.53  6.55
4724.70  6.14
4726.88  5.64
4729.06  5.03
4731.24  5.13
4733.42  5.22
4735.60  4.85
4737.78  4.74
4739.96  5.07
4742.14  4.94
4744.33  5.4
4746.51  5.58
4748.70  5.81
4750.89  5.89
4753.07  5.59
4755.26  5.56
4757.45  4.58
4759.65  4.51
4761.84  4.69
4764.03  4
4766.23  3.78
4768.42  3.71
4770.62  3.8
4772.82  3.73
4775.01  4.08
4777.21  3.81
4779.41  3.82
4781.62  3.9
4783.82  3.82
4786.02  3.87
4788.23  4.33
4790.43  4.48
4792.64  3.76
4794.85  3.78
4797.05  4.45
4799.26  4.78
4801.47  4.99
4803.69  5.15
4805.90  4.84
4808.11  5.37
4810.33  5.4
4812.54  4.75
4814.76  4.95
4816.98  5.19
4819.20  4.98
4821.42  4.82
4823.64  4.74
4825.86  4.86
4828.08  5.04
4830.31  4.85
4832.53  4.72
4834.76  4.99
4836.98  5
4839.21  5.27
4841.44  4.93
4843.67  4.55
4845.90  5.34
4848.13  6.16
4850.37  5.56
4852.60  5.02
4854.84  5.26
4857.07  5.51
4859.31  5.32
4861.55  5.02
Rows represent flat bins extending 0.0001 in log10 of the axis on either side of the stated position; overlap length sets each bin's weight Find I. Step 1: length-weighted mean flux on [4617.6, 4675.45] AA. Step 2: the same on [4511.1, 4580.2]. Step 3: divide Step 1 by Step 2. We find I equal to 1.2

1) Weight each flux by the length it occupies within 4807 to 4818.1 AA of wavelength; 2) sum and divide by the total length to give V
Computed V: 5.13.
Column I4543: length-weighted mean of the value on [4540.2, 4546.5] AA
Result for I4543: 4.36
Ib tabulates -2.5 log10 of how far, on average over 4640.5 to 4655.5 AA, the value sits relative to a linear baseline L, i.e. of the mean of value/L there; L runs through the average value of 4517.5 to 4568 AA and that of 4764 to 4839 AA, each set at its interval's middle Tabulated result -0.20 mag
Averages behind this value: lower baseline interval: 4.58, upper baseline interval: 4.5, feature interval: 5.48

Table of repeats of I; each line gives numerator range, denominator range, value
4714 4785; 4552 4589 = 0.95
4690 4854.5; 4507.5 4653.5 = 0.97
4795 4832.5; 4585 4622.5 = 0.87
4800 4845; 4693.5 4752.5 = 0.90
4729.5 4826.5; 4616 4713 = 0.84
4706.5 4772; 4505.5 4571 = 1.10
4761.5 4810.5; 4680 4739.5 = 0.77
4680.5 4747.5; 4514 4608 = 1.11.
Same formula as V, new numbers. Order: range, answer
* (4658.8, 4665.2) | 6.53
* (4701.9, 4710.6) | 5.45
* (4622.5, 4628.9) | 5.58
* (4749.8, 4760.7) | 5.23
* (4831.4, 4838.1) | 4.91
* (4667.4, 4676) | 4.78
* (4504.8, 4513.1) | 5.2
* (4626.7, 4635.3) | 5.95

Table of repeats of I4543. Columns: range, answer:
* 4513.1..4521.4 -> 4.71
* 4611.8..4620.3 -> 5.63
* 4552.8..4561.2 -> 4.85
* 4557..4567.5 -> 5.28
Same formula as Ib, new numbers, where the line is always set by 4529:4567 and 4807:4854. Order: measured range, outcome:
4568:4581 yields -0.13 mag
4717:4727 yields -0.20 mag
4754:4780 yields 0.18 mag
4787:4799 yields 0.19 mag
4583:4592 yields -0.19 mag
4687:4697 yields -0.19 mag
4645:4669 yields -0.17 mag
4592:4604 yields -0.18 mag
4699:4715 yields -0.16 mag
